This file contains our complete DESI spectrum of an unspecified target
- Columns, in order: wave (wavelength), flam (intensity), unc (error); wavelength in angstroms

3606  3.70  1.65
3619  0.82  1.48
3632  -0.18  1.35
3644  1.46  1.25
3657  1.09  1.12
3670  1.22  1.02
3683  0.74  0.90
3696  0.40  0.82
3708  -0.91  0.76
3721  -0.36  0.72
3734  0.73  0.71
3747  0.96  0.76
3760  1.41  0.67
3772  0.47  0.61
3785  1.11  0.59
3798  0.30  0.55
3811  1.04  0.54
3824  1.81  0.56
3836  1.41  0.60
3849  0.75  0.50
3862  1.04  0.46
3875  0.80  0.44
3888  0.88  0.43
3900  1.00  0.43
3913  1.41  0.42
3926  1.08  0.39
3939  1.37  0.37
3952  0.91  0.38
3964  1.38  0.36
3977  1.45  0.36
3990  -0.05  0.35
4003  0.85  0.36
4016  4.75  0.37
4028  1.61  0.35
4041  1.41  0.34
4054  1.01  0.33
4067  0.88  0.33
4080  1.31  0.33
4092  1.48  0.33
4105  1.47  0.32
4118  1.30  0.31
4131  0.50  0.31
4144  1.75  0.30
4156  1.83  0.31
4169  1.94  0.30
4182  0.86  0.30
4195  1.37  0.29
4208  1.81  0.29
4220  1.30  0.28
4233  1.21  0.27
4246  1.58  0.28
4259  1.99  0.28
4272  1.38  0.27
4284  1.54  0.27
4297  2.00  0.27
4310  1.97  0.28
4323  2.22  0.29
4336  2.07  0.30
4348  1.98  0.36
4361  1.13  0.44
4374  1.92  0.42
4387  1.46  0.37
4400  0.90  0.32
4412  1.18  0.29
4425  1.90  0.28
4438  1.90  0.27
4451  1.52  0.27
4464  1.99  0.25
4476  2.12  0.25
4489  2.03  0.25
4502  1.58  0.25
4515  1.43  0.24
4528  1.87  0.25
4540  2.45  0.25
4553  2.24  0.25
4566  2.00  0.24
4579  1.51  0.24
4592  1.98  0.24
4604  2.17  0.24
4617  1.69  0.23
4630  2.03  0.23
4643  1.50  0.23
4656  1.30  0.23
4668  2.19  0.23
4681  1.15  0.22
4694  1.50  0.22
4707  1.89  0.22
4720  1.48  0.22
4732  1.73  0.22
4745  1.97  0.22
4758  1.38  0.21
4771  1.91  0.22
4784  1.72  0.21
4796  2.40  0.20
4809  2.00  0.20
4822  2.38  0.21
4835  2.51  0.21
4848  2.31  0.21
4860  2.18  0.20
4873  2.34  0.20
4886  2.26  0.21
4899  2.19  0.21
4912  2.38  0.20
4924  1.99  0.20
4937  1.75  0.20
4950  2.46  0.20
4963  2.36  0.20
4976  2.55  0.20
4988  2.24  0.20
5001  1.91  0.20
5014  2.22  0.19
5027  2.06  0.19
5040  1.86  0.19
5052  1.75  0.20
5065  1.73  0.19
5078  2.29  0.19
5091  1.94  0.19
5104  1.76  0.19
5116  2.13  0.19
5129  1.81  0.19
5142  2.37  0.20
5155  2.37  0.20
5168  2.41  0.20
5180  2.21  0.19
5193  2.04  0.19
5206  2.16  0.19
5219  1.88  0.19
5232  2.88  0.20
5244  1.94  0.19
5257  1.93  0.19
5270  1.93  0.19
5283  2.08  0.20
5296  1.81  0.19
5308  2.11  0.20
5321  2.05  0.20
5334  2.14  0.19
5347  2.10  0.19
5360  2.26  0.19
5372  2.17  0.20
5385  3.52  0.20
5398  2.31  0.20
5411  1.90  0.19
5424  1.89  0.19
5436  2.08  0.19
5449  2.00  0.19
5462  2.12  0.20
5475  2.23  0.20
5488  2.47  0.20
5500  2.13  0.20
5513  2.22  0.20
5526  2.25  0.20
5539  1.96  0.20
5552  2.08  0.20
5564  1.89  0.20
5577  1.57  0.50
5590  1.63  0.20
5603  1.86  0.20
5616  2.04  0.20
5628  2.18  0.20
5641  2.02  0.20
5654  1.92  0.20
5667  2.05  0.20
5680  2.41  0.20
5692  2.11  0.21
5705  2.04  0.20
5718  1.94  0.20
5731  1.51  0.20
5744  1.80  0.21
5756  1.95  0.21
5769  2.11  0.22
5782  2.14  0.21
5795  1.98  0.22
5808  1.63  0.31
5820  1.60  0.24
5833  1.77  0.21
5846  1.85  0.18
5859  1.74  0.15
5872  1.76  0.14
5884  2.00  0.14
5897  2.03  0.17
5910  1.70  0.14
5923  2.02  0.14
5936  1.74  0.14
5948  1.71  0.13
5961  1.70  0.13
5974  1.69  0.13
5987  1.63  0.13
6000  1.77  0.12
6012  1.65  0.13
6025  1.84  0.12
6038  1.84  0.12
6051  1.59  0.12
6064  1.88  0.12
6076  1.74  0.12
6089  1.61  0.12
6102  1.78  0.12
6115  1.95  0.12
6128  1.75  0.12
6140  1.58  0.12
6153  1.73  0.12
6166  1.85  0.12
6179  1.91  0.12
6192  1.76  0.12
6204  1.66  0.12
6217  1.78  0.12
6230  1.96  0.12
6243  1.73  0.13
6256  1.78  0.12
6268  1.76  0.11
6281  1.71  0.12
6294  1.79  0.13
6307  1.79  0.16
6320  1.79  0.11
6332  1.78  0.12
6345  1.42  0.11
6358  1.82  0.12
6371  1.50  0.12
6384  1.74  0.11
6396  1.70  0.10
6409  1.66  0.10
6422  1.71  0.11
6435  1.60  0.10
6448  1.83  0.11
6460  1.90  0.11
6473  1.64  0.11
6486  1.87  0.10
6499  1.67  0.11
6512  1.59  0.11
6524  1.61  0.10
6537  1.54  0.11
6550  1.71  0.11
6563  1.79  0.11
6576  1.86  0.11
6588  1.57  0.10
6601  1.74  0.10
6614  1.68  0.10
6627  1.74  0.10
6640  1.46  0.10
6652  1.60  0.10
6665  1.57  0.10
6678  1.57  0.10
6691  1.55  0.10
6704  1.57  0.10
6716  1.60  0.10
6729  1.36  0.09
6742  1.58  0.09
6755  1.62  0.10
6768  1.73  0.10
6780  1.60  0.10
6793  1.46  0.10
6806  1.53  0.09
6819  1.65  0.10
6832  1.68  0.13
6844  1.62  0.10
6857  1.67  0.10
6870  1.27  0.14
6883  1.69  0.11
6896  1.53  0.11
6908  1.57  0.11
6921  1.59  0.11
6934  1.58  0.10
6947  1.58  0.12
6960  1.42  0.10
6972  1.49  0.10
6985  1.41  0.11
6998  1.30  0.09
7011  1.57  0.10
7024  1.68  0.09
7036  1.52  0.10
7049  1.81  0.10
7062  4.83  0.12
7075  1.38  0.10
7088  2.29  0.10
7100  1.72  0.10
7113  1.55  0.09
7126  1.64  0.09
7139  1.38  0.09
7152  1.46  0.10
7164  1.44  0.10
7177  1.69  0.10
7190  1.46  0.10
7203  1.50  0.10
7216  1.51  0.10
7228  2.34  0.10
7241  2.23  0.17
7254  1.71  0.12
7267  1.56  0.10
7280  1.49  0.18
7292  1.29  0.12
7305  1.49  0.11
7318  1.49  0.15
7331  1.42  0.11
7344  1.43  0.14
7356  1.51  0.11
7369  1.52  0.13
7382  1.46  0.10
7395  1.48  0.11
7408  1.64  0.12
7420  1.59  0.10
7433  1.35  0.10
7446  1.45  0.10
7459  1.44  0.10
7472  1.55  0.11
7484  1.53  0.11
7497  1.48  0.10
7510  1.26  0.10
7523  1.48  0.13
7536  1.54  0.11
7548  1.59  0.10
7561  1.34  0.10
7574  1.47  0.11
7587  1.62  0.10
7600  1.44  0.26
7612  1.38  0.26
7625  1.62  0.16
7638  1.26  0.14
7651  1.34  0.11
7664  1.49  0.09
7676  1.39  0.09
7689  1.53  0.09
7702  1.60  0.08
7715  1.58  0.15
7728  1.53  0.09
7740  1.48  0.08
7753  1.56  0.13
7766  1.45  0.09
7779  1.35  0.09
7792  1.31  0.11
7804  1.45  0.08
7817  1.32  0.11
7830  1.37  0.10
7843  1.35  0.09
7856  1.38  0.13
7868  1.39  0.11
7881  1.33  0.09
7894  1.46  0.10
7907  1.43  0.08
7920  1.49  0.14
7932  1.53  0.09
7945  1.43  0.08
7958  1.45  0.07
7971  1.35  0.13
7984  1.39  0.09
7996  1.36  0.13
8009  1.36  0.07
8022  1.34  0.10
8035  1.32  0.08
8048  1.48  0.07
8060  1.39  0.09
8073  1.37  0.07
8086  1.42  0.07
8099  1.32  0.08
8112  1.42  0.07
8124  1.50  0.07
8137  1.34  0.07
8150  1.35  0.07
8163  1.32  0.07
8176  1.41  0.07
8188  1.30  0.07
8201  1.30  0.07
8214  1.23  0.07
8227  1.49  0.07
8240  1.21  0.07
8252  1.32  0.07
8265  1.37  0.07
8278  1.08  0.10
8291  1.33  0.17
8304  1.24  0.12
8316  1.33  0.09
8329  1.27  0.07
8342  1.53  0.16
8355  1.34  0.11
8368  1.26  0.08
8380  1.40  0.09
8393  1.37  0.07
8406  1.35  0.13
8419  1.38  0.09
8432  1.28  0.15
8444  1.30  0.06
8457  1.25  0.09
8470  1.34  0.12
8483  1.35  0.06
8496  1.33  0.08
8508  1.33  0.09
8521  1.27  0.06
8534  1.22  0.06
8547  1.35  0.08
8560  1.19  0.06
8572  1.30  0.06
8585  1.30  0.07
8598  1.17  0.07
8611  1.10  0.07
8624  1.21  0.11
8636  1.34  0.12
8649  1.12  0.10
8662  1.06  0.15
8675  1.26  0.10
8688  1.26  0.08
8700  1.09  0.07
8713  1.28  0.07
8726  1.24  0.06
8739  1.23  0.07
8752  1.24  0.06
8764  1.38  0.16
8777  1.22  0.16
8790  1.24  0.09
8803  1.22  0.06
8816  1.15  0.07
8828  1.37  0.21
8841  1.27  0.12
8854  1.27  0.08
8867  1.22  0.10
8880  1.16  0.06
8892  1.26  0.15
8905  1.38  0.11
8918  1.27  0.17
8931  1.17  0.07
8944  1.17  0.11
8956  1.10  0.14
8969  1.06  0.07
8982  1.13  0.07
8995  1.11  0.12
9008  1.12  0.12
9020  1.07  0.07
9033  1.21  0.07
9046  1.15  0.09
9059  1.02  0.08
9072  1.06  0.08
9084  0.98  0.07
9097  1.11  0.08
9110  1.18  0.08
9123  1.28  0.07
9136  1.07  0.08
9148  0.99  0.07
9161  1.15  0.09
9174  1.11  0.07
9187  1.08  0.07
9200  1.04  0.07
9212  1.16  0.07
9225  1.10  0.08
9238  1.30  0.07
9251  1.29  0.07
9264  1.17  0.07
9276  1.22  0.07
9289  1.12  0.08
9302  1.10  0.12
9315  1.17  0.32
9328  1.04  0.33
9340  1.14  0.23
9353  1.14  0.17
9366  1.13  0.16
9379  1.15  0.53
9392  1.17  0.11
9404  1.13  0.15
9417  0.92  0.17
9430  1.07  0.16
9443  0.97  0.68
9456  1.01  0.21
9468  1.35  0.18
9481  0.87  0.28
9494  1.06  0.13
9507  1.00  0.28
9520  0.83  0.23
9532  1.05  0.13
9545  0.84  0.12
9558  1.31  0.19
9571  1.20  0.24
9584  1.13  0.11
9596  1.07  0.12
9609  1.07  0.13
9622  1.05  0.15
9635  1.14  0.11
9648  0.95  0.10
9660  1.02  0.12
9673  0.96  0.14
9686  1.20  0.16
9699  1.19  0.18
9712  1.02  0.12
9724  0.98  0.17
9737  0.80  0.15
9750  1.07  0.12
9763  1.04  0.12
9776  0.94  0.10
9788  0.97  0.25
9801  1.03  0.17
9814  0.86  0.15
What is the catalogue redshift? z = 0.08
